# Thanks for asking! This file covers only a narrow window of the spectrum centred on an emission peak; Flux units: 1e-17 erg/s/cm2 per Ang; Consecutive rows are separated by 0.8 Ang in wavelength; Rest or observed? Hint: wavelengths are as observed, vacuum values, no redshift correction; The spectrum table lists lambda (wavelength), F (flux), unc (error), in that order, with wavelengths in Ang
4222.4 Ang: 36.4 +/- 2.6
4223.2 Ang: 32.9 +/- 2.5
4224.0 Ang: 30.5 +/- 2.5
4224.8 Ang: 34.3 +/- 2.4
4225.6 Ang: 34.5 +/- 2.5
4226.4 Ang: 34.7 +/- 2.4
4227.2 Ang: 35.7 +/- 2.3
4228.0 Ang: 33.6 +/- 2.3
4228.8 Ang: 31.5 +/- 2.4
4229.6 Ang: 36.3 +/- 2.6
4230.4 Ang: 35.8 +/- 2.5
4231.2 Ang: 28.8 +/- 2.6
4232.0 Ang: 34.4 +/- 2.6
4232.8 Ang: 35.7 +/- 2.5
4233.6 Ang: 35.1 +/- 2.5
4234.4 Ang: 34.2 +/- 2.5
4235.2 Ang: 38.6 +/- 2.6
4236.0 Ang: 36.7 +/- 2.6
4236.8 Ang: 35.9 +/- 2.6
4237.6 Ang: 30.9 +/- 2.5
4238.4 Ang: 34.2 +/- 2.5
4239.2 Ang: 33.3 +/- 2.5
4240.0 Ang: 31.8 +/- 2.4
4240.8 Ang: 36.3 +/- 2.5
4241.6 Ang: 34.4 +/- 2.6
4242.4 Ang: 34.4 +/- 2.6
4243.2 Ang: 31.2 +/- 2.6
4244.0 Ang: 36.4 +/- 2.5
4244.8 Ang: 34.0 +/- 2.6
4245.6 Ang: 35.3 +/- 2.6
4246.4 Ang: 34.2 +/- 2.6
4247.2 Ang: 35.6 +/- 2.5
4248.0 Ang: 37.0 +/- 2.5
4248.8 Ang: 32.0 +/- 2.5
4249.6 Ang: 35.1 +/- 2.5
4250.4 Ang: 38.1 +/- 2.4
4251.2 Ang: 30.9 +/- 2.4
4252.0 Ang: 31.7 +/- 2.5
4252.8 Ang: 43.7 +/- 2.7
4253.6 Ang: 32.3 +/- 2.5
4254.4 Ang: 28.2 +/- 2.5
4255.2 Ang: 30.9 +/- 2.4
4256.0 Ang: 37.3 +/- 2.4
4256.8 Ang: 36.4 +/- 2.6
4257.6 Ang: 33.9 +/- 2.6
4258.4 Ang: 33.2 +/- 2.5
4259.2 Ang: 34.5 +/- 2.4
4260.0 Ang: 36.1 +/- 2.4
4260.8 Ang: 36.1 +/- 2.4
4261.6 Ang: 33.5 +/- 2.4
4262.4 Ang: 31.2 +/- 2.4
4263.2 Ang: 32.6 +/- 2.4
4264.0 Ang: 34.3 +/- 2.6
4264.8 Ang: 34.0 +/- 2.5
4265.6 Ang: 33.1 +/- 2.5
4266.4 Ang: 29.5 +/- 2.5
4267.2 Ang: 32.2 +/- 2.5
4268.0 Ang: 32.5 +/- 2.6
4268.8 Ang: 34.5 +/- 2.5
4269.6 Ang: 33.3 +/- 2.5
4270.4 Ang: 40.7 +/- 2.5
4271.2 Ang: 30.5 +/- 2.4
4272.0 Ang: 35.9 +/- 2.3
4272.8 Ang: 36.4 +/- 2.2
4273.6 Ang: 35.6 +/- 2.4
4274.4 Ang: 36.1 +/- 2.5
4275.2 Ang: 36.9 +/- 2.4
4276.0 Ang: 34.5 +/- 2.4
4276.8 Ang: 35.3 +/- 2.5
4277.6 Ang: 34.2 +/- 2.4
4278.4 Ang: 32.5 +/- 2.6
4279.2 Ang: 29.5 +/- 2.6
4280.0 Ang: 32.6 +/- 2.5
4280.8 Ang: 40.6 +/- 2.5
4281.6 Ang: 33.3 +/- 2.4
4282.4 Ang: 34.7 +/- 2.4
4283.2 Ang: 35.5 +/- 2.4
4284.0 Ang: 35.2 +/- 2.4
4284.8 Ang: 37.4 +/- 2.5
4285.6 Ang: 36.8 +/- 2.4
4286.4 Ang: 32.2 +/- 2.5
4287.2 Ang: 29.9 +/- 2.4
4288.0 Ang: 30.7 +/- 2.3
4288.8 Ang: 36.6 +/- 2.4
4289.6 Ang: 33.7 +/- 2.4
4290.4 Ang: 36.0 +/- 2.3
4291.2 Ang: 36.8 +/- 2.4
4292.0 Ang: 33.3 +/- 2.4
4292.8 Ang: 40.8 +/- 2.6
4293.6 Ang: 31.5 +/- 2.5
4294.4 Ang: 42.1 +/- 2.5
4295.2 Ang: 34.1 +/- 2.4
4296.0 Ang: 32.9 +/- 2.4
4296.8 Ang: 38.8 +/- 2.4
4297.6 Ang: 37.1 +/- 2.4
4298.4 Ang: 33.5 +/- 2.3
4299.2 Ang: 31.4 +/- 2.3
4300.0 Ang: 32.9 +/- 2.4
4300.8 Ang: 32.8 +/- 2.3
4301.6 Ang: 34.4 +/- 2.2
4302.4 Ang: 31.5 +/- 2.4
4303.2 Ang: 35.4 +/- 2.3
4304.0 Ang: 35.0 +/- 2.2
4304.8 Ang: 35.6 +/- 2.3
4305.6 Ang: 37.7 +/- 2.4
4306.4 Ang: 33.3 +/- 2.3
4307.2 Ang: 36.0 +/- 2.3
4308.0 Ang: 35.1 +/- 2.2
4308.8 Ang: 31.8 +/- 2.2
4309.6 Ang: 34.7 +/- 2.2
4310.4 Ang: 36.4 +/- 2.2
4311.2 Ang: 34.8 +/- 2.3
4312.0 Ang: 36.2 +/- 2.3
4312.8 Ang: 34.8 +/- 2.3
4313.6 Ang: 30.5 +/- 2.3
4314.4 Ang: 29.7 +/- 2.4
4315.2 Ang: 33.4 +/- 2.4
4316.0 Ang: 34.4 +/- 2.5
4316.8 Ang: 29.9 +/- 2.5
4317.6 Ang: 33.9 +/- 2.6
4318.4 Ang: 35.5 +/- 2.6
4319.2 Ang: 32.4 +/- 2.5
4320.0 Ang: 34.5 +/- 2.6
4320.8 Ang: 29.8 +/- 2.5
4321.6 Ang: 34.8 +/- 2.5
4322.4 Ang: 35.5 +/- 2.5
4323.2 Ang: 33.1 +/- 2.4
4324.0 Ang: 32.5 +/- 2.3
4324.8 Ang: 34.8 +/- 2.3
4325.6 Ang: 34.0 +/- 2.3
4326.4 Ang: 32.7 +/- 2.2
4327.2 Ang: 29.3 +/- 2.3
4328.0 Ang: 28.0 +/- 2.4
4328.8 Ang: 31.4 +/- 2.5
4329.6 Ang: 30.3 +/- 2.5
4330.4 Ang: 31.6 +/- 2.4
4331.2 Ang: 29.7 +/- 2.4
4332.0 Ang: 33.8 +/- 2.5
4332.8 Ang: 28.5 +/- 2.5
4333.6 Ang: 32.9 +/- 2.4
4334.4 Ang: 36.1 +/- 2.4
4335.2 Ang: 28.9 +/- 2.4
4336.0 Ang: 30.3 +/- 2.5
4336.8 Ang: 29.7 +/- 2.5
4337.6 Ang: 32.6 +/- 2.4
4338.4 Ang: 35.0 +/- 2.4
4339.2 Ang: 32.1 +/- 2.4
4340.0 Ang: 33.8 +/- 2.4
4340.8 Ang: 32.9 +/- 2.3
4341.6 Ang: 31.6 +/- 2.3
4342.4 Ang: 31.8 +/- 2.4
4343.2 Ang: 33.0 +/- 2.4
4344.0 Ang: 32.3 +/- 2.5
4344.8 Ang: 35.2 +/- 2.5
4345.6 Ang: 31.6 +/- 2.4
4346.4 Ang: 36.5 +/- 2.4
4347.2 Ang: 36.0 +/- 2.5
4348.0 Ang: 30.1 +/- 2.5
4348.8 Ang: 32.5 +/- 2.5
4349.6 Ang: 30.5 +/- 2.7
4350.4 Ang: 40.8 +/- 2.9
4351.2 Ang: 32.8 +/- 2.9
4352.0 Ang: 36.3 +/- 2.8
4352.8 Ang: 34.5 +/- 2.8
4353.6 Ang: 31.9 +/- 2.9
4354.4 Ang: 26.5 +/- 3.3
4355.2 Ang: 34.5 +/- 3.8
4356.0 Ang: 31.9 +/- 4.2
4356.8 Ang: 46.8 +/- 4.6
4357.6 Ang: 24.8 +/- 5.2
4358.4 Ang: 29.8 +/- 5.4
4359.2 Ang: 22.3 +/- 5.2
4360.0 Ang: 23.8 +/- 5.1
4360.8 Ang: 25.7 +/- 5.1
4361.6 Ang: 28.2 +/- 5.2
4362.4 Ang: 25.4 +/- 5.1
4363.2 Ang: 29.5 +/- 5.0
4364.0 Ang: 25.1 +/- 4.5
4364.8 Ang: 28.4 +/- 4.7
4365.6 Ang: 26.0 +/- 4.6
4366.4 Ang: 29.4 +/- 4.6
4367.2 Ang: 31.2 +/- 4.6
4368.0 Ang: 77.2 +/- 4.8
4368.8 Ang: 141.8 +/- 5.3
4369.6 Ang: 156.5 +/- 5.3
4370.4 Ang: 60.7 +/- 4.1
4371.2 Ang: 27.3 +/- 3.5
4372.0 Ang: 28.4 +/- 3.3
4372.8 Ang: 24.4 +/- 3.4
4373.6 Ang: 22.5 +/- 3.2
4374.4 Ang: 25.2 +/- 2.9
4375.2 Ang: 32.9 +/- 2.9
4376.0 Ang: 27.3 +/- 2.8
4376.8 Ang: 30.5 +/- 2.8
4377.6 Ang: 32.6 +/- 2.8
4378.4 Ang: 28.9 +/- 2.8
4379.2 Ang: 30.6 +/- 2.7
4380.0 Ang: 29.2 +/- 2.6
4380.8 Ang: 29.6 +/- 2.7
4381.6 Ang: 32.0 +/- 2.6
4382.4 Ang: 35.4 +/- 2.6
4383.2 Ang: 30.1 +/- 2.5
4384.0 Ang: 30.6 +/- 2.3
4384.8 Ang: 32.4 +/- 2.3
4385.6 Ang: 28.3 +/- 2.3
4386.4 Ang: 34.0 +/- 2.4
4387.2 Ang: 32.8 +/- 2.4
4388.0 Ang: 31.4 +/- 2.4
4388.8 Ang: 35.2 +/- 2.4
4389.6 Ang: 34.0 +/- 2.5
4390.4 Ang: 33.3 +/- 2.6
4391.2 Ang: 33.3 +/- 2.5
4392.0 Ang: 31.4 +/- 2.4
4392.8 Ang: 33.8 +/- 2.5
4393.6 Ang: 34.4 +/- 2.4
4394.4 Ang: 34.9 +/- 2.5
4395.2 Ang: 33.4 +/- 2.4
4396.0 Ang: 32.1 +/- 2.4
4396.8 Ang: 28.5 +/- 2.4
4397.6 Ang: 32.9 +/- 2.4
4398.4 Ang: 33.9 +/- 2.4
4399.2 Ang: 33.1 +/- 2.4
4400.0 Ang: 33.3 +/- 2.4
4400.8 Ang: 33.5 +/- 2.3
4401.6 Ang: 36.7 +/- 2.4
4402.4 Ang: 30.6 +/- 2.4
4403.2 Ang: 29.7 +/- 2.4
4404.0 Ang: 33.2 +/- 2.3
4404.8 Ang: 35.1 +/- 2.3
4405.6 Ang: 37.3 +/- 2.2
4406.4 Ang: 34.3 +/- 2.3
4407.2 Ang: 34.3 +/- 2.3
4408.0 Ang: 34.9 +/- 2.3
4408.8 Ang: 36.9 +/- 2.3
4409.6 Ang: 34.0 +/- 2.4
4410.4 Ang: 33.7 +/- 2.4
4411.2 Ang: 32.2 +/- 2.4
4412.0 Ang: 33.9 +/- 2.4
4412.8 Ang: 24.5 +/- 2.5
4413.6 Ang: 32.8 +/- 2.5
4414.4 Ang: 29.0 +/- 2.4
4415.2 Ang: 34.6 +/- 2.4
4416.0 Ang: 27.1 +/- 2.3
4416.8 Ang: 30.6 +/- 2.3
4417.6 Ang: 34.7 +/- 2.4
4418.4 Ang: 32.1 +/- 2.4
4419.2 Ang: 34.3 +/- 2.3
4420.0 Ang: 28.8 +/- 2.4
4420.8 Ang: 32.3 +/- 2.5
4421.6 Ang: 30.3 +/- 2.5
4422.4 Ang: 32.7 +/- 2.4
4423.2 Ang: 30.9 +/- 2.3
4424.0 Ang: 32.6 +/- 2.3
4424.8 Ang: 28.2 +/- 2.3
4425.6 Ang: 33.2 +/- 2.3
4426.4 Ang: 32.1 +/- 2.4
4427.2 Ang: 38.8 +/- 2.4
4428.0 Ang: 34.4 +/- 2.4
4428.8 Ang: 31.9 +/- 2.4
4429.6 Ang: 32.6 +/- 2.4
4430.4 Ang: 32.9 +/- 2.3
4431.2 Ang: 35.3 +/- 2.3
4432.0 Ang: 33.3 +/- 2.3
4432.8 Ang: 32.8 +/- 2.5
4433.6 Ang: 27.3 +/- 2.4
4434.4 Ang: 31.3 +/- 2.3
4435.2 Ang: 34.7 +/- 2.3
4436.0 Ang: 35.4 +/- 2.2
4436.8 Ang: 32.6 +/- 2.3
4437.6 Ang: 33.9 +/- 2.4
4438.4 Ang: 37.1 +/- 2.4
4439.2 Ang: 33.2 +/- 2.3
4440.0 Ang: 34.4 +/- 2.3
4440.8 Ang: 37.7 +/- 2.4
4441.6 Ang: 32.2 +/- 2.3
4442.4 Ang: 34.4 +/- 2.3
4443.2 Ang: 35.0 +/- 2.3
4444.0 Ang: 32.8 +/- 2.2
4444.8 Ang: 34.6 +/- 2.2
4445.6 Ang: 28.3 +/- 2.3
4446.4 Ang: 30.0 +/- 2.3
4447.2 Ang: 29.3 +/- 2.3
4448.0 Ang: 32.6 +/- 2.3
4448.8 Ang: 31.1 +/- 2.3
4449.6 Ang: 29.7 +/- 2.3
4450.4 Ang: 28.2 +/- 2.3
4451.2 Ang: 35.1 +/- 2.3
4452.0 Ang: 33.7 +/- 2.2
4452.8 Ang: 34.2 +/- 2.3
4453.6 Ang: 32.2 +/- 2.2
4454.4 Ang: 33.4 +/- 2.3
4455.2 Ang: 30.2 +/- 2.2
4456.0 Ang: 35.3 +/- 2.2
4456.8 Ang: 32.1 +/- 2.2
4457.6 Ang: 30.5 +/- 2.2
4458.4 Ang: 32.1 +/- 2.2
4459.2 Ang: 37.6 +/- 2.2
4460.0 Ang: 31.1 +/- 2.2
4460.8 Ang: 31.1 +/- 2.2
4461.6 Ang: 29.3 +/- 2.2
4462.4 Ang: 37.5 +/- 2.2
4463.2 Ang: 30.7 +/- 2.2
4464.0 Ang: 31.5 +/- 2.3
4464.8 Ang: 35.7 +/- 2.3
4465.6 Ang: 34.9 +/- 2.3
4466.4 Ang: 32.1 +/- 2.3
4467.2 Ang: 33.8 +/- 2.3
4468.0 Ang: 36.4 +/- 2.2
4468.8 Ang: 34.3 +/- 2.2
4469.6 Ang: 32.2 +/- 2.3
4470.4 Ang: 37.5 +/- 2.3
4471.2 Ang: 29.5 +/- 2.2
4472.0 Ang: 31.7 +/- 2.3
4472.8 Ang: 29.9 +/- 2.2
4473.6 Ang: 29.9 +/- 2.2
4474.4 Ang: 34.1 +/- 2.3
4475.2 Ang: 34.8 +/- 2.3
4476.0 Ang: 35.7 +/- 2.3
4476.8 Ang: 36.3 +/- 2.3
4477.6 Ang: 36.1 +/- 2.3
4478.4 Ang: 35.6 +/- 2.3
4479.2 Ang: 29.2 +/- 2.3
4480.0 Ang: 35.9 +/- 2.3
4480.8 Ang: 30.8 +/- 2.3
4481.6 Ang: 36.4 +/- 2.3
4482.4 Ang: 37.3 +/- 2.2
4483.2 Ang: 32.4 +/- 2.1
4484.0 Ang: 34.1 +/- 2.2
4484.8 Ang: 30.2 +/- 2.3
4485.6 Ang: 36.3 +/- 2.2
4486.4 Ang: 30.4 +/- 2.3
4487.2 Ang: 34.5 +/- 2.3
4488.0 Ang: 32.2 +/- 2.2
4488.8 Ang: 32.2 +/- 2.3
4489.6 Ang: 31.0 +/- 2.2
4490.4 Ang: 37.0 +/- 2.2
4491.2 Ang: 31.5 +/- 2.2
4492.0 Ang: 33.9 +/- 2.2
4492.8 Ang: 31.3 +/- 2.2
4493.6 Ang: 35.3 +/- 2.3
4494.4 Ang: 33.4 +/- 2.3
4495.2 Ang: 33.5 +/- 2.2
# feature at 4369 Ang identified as H-gamma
